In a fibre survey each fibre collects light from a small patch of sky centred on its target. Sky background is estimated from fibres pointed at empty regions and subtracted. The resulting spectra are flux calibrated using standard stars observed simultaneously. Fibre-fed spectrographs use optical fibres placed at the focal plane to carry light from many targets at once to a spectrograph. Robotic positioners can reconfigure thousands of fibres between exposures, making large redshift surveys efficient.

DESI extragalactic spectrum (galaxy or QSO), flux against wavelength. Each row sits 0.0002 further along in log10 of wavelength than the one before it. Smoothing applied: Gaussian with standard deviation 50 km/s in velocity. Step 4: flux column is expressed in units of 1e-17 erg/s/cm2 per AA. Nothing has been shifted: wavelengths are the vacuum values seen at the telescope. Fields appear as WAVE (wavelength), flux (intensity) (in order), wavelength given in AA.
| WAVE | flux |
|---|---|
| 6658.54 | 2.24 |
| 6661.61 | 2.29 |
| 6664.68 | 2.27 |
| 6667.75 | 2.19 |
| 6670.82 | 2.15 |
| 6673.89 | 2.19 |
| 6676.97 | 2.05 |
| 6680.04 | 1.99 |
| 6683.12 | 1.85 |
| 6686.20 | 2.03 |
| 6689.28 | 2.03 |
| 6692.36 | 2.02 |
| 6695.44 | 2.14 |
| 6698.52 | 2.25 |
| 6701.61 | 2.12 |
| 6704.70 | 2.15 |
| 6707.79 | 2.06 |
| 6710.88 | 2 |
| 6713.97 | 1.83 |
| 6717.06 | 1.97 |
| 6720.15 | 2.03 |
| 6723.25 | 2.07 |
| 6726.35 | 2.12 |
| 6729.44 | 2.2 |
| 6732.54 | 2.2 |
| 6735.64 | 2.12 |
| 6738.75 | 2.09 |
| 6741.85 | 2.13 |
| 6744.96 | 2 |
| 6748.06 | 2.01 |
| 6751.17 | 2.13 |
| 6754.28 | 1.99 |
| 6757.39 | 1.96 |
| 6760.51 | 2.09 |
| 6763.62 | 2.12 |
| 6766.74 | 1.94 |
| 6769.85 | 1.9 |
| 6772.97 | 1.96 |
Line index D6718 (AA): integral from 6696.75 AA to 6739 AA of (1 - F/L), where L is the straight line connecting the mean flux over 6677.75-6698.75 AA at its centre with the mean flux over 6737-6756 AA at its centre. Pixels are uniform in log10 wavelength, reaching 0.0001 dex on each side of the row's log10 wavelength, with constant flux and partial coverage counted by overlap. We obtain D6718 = -0.9 AA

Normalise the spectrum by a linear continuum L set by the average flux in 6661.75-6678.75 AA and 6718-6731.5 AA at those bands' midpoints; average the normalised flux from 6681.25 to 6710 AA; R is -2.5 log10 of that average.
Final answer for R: 0.04 mag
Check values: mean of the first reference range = 2.18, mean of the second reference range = 2.1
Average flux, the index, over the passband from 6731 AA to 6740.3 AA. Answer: 2.14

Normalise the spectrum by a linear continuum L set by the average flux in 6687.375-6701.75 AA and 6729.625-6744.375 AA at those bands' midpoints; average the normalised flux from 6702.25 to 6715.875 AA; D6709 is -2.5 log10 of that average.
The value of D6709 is 0.05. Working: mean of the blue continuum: 2.11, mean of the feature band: 2.02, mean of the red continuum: 2.13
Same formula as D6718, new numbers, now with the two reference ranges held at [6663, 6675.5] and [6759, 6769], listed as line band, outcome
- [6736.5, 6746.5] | 0.0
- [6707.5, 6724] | 1.1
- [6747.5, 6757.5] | 0.1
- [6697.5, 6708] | 0.0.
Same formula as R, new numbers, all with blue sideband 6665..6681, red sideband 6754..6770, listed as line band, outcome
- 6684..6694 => 0.05 mag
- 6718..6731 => -0.02 mag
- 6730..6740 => -0.05 mag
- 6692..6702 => -0.03 mag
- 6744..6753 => -0.01 mag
